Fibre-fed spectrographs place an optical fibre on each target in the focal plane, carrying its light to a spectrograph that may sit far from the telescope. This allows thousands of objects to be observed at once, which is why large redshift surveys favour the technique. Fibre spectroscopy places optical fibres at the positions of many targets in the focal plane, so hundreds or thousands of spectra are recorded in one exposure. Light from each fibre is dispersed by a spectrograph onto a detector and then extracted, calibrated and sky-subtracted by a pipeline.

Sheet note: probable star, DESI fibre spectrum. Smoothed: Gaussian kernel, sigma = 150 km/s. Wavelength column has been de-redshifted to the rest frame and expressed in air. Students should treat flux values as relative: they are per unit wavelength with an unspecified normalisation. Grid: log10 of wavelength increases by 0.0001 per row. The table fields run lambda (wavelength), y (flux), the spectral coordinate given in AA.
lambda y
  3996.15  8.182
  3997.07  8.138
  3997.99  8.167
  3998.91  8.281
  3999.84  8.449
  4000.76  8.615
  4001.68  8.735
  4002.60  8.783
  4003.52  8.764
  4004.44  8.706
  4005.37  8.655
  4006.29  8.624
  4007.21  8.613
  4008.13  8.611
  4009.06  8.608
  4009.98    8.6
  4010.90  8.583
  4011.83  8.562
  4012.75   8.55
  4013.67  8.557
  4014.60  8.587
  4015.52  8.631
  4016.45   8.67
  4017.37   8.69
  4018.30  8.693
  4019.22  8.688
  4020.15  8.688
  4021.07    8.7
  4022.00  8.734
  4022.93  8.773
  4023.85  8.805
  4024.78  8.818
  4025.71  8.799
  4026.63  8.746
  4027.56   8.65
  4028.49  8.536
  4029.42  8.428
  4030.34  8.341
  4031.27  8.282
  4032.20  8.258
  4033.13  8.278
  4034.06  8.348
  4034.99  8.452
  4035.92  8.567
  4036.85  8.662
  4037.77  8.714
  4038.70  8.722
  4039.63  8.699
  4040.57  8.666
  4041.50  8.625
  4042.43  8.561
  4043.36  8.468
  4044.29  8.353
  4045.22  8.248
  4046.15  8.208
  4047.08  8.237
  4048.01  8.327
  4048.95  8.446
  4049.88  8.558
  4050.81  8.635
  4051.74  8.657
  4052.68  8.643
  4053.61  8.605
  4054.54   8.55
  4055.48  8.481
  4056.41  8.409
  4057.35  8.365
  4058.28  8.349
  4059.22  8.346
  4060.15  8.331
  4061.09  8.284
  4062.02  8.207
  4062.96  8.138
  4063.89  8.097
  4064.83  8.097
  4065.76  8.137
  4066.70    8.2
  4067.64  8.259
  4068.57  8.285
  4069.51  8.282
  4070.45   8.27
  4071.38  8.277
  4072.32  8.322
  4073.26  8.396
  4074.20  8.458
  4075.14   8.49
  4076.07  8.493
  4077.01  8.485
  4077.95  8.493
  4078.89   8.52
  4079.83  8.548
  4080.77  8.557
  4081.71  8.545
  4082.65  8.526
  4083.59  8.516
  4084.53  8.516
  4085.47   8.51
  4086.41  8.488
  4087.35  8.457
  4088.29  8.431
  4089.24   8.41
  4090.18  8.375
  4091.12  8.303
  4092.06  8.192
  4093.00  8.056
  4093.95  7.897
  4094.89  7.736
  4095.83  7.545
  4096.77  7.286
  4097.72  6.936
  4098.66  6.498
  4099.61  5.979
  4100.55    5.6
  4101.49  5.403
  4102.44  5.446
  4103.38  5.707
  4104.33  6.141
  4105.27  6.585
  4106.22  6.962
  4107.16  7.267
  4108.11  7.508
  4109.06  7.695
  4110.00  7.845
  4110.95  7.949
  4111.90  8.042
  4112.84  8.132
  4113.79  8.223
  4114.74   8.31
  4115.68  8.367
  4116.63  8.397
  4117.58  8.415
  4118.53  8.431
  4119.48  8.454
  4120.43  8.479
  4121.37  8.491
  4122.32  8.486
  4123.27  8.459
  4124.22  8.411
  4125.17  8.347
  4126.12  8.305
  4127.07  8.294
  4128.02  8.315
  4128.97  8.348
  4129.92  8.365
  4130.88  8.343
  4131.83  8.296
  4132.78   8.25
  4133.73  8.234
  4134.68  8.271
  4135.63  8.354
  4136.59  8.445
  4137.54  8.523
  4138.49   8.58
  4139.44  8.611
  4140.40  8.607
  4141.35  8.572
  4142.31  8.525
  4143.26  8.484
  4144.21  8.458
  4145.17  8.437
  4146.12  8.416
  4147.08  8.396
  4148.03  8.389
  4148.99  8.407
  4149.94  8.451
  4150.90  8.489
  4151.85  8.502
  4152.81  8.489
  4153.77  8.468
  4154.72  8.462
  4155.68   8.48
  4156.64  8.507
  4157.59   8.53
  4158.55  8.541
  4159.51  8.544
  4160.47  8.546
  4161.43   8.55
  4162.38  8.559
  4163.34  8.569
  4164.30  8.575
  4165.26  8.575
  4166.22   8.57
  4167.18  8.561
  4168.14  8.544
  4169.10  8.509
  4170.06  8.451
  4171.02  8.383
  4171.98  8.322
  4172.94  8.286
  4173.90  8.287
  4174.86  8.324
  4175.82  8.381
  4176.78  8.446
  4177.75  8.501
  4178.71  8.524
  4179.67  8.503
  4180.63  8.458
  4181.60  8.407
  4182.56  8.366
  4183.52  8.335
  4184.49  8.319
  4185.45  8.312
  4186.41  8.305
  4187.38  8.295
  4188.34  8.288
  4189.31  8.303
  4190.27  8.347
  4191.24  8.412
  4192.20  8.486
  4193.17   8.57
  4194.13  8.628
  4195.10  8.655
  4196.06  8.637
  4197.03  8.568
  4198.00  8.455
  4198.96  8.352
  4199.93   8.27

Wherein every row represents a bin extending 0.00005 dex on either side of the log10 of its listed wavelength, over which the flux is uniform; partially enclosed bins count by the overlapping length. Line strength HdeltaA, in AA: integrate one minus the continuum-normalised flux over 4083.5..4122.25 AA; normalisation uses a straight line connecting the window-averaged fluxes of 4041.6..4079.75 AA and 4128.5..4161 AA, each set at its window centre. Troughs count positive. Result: 3.5 AA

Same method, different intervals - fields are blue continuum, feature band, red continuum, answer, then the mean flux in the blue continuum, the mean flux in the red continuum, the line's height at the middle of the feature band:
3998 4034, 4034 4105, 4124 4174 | 3.56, 8.6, 8.45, 8.54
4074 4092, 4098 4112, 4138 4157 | 2.97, 8.48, 8.49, 8.48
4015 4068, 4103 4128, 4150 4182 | 1.63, 8.49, 8.48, 8.48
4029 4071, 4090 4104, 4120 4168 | 2.44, 8.4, 8.46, 8.43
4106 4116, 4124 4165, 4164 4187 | -1.48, 7.86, 8.42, 8.16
